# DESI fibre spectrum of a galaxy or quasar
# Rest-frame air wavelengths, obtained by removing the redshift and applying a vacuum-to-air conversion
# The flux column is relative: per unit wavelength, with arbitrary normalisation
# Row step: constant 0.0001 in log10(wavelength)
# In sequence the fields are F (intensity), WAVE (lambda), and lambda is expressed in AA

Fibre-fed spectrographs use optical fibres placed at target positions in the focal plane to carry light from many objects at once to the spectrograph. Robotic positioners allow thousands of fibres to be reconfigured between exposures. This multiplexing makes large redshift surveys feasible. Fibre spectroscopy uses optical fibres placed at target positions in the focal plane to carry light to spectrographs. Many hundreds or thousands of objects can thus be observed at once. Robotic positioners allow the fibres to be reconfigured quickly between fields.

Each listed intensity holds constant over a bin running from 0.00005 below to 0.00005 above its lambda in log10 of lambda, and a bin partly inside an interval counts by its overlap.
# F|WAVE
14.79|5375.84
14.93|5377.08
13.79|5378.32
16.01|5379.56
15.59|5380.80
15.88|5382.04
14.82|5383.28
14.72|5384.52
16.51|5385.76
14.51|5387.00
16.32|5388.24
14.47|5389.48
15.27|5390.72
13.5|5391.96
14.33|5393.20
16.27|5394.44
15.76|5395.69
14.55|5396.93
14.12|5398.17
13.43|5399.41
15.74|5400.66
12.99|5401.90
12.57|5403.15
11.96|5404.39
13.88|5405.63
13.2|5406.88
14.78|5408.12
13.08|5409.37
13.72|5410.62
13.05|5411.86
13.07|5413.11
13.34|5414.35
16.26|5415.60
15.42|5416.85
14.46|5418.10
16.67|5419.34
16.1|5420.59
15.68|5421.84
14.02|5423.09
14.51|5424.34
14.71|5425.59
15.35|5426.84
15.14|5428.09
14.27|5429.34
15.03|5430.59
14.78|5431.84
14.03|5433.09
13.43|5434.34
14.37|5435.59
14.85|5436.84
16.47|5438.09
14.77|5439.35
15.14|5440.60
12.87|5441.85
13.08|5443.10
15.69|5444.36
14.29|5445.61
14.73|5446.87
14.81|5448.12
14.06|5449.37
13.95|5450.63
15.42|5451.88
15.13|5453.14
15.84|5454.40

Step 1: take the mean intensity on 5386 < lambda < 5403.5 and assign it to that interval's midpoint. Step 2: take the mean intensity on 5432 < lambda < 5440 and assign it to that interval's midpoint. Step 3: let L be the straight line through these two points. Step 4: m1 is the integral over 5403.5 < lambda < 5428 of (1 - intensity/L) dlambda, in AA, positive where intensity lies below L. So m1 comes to 0.5 AA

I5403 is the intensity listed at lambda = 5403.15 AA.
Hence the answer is 12.57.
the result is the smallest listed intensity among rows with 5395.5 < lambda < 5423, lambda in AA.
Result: 11.96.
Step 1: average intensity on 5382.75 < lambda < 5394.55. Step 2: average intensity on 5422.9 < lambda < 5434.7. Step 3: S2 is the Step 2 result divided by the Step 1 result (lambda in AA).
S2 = 1.0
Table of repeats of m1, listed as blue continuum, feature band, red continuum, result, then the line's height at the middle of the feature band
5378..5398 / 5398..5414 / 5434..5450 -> 1.6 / 14.9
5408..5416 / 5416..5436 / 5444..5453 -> -1.1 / 14.1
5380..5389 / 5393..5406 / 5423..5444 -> 0.9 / 15.2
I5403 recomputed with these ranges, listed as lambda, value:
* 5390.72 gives 15.27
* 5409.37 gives 13.08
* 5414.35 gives 13.34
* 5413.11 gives 13.07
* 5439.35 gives 14.77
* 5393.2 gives 14.33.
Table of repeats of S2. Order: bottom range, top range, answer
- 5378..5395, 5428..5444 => 0.95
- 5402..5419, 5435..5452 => 1.06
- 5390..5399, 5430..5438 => 0.98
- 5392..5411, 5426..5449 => 1.04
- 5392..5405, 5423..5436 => 1.03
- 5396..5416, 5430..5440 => 1.07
